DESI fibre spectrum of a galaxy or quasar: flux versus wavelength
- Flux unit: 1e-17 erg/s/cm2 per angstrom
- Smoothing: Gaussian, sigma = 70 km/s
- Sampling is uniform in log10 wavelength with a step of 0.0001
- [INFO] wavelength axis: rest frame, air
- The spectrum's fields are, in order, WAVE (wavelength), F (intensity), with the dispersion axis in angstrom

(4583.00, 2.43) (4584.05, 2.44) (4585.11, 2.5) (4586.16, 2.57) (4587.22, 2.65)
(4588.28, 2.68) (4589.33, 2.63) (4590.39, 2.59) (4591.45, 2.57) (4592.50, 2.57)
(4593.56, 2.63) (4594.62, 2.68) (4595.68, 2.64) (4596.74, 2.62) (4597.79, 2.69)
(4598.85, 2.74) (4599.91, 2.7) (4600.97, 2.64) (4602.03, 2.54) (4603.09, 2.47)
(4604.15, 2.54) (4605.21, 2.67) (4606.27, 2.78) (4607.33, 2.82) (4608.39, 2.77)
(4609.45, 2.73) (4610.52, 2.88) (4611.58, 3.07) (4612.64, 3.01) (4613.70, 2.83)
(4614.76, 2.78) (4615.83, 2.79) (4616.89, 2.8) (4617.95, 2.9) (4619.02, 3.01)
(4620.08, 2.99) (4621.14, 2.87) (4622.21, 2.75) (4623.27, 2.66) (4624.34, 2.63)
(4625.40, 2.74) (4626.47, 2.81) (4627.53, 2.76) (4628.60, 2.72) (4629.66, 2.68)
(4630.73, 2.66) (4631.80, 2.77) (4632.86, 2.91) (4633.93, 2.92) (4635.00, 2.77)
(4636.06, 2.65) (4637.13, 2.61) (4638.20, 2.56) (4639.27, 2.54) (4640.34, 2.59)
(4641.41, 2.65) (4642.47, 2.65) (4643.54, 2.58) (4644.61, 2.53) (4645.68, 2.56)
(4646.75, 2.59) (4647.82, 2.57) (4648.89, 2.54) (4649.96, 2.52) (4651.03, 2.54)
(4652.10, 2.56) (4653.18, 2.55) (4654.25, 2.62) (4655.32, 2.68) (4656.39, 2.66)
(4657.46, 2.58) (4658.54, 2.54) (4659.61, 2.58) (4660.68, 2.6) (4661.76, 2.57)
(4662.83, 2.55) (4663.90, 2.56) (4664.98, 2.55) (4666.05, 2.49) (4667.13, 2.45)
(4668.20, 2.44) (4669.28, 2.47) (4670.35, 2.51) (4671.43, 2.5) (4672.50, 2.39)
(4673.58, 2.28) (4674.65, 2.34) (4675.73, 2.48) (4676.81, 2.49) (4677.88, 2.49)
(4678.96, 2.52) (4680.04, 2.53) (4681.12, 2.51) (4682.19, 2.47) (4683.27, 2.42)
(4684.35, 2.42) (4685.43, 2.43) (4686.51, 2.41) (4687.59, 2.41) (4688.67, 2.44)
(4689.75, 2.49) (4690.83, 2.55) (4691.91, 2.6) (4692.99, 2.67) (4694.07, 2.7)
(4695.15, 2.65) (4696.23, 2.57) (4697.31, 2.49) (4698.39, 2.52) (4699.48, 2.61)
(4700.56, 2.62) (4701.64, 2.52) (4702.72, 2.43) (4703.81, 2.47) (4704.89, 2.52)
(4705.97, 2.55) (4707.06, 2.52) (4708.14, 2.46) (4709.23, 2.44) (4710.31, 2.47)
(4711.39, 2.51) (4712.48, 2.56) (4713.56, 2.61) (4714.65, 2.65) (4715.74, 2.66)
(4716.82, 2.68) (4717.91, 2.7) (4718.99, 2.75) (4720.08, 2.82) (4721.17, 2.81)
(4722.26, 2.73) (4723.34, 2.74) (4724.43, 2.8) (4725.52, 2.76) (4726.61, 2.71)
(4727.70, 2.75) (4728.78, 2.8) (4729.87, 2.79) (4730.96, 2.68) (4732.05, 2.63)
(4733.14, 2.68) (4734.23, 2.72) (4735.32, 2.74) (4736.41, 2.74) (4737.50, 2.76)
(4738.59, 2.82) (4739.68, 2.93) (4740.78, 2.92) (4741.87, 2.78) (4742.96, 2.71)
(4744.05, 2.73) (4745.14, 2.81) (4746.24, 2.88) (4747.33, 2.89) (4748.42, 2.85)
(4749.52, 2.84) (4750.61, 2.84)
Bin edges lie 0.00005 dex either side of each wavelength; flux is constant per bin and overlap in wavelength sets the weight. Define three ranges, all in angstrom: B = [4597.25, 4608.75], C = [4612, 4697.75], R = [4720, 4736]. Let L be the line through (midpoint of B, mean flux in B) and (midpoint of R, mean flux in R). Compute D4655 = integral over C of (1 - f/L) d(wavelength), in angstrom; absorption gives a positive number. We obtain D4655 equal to 2.9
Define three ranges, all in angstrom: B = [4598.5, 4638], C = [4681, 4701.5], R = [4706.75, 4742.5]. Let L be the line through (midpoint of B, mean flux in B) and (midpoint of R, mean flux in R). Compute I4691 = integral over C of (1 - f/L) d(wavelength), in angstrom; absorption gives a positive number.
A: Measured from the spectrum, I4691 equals 1.5 angstrom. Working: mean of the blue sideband 2.77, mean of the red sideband 2.7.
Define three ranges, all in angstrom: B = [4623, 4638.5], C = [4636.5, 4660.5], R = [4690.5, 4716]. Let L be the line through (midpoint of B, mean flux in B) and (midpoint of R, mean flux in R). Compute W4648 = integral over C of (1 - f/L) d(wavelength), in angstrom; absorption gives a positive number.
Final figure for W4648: 0.91 angstrom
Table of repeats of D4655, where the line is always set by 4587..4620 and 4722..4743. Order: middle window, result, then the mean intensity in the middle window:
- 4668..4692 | 2.5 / 2.46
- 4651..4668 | 1.1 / 2.57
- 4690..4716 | 1.9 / 2.55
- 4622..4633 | 0.0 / 2.73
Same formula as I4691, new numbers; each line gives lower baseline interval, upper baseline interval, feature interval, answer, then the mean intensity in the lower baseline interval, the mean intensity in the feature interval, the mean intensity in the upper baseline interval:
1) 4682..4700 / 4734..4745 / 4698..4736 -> 0.3 angstrom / 2.52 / 2.64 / 2.79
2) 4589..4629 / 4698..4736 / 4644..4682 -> 2.3 angstrom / 2.74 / 2.52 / 2.64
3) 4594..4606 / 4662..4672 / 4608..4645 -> -2.5 angstrom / 2.63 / 2.76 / 2.51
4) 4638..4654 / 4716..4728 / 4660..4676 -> 0.9 angstrom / 2.57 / 2.48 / 2.75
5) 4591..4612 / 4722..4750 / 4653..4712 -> 4.9 angstrom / 2.69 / 2.51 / 2.78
